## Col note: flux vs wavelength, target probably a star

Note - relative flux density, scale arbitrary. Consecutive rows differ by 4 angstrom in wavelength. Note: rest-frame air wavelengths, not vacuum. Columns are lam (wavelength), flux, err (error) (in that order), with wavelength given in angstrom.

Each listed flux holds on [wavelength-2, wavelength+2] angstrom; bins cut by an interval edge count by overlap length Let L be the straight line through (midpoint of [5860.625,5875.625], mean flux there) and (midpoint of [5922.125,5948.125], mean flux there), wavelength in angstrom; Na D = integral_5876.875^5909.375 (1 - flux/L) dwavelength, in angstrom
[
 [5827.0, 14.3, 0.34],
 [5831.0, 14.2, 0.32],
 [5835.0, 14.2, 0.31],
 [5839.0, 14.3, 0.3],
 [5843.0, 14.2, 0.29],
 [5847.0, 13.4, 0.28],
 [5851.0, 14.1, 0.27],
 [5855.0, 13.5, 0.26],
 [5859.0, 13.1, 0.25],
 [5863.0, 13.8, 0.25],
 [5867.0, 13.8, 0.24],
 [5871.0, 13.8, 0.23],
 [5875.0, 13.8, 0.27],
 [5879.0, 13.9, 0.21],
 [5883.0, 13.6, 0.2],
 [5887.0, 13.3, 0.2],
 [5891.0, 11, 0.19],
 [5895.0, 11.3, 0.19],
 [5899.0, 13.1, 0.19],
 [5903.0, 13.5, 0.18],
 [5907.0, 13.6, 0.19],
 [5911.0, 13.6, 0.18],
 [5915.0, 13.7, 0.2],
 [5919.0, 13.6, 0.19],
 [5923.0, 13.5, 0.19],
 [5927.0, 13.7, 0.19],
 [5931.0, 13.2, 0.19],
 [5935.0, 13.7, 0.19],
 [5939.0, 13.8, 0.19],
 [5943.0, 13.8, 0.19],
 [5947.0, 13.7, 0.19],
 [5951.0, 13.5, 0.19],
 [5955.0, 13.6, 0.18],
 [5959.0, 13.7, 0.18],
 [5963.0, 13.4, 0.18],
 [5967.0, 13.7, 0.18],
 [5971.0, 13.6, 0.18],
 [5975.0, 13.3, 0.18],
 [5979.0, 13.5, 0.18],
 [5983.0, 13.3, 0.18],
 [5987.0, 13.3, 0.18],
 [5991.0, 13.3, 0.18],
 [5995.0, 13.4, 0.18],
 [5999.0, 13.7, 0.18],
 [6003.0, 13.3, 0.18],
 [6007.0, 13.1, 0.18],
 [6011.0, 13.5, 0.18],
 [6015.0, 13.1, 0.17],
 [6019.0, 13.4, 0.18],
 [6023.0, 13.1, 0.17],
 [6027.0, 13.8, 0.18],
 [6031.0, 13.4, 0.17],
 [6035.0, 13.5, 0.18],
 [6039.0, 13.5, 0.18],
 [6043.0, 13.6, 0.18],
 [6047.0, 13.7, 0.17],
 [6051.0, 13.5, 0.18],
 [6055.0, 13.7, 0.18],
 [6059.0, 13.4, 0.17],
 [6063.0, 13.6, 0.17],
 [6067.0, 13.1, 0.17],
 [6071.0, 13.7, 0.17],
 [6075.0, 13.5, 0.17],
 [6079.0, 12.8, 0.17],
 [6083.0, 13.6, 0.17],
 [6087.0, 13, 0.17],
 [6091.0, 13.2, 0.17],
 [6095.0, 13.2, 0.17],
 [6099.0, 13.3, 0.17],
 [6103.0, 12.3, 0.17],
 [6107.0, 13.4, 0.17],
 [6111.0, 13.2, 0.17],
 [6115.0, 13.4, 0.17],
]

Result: 1.9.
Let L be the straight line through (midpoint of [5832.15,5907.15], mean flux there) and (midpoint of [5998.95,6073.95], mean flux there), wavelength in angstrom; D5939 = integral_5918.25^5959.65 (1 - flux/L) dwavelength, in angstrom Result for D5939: -0.5 angstrom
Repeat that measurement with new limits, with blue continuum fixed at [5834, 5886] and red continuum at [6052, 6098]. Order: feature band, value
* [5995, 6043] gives 0.2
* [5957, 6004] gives 0.3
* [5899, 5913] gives 0.2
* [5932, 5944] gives -0.1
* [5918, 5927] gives 0.1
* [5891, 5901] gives 1.3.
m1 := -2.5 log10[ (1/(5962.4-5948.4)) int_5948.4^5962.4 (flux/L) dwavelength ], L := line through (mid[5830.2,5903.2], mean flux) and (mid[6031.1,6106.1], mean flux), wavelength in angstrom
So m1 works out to -0.01 mag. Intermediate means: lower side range 13.5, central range 13.6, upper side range 13.3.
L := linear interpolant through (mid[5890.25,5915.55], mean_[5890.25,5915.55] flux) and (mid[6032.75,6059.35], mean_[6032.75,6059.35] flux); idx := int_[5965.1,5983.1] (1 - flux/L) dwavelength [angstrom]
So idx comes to -0.4 angstrom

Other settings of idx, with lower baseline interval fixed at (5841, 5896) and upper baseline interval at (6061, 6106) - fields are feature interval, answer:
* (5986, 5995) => 0.0 angstrom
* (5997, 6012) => -0.1 angstrom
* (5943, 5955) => -0.3 angstrom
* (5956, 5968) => -0.3 angstrom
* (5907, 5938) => -0.6 angstrom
